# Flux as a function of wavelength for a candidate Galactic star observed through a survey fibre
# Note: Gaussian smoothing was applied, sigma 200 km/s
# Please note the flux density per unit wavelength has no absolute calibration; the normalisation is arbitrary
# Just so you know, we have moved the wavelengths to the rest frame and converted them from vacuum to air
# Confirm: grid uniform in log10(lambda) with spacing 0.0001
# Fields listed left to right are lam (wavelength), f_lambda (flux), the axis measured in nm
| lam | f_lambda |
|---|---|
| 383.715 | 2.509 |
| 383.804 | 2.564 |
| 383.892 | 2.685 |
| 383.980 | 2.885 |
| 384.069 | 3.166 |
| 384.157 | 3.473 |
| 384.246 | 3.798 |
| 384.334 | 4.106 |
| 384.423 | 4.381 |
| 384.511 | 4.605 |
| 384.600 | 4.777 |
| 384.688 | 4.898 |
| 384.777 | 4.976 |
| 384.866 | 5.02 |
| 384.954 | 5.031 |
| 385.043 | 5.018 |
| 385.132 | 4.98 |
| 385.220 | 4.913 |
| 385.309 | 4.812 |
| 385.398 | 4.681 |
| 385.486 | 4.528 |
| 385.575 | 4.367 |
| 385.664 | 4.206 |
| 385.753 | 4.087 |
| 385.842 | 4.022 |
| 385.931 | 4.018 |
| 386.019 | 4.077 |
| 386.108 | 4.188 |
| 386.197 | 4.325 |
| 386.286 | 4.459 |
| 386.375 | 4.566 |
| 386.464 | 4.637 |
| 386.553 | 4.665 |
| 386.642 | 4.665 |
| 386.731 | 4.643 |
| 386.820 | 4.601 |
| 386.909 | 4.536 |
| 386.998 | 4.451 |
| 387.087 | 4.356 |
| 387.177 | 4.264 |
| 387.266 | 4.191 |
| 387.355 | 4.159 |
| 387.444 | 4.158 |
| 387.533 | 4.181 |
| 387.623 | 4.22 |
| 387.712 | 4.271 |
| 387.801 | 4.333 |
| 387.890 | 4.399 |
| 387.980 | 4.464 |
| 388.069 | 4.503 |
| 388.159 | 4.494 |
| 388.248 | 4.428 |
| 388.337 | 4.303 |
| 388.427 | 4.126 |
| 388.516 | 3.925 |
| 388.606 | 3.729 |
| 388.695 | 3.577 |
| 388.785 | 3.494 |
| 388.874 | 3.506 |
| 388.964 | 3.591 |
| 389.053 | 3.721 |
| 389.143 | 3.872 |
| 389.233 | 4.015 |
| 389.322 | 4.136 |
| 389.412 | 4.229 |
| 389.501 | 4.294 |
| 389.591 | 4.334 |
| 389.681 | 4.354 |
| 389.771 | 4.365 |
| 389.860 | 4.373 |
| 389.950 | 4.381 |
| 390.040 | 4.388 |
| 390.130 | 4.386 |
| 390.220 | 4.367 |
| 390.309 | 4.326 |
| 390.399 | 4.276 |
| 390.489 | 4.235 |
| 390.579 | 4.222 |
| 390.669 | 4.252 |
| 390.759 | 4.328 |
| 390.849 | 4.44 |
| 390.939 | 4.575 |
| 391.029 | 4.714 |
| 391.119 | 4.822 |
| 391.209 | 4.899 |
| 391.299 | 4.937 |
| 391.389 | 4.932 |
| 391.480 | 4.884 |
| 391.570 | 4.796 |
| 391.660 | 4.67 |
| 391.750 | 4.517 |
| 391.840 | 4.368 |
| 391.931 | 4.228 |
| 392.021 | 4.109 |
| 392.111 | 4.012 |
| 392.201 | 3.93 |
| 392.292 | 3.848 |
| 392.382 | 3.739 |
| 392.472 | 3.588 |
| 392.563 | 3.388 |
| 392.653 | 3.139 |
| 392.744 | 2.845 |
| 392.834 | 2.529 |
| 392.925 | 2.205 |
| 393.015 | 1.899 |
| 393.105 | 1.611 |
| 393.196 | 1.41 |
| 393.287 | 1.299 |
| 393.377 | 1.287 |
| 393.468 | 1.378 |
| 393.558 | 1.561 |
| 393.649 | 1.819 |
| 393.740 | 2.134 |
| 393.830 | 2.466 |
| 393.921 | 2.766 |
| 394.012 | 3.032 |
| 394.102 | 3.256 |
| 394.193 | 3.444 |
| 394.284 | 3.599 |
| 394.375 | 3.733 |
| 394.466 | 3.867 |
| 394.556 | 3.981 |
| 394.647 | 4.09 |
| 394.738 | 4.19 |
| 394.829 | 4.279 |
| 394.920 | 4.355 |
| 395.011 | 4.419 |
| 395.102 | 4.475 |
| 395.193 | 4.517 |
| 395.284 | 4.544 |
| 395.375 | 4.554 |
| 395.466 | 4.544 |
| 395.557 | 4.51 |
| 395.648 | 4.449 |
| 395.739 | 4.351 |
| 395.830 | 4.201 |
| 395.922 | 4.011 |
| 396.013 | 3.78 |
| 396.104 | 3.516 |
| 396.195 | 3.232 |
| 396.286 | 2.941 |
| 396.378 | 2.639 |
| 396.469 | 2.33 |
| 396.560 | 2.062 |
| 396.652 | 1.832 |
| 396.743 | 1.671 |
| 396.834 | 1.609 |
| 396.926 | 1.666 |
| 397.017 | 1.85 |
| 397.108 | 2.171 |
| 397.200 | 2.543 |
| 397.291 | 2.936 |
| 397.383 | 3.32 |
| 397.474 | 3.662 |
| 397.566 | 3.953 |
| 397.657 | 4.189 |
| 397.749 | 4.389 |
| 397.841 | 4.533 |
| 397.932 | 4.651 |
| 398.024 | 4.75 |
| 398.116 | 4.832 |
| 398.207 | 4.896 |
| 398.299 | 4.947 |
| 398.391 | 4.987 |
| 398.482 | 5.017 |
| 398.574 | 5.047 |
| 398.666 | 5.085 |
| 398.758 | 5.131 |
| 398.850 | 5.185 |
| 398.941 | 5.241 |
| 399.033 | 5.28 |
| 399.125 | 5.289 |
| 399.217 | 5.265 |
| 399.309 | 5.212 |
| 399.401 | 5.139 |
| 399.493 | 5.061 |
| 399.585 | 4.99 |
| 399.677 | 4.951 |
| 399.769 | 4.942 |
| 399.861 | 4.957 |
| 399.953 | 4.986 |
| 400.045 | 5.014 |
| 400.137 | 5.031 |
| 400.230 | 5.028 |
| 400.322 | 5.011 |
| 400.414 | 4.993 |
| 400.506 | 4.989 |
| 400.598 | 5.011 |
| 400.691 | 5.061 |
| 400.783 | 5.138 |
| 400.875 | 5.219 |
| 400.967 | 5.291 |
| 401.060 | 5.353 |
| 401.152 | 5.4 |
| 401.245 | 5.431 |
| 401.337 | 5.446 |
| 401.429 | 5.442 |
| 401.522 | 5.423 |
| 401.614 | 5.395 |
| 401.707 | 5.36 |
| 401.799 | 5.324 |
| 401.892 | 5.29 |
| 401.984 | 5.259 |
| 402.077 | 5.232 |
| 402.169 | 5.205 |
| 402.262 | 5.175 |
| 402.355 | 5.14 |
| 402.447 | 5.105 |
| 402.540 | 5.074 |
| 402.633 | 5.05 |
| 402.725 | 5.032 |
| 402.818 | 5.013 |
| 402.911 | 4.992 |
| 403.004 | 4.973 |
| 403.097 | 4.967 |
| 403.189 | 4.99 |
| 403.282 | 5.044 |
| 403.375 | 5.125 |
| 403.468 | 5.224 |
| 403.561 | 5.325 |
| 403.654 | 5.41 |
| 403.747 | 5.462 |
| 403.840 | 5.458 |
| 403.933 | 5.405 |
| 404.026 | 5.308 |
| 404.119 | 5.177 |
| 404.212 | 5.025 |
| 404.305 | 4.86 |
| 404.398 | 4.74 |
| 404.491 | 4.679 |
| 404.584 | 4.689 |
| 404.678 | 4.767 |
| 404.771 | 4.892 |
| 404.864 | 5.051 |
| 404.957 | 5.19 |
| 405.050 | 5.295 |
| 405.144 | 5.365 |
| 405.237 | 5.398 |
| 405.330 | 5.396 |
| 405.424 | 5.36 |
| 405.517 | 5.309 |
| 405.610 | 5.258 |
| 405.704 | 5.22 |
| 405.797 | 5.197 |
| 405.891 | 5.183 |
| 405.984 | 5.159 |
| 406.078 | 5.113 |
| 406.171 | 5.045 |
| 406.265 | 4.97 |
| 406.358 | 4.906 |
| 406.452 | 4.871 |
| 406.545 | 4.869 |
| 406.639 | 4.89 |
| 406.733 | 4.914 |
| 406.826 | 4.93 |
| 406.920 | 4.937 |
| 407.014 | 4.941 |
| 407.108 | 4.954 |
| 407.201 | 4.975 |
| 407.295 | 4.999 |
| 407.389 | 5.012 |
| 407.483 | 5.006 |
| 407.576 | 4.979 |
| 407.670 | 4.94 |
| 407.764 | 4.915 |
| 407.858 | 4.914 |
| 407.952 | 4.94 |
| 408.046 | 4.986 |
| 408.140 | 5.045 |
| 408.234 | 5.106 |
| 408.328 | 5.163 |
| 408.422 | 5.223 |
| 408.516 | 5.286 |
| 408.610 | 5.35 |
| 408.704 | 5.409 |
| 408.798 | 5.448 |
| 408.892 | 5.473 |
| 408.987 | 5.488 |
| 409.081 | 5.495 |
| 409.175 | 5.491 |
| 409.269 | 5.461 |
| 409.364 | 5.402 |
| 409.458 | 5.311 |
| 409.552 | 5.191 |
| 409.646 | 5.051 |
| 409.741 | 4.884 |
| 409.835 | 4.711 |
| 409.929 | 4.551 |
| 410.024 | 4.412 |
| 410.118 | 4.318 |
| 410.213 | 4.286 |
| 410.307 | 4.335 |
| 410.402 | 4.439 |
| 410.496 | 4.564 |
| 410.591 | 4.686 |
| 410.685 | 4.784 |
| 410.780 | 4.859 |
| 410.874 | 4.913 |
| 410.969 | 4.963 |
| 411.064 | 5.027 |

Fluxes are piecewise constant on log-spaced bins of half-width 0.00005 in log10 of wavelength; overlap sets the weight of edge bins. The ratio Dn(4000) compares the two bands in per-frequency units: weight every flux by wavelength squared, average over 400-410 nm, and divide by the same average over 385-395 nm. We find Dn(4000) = 1.4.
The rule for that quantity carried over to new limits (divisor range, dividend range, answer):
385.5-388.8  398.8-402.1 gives 1.30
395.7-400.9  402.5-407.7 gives 1.25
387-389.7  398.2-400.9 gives 1.30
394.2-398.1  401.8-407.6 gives 1.48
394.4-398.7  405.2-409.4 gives 1.43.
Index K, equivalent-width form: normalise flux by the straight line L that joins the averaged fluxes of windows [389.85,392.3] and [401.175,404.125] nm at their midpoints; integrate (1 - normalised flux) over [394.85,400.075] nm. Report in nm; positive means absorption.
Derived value 0.825 nm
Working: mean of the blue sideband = 4.44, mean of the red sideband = 5.23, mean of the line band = 4.12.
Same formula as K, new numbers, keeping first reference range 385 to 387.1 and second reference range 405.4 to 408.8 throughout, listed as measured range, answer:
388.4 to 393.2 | 0.666 nm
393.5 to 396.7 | 0.826 nm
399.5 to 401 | -0.048 nm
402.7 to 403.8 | -0.038 nm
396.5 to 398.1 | 0.576 nm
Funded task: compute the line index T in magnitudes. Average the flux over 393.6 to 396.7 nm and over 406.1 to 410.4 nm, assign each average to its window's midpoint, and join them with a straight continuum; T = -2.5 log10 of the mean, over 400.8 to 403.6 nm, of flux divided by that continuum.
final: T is -0.20 mag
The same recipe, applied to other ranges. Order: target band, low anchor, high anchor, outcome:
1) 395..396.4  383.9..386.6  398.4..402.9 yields 0.21 mag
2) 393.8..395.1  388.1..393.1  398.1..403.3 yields 0.20 mag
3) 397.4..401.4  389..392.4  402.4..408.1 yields -0.04 mag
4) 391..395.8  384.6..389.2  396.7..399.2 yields 0.16 mag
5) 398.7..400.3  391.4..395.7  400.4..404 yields -0.10 mag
